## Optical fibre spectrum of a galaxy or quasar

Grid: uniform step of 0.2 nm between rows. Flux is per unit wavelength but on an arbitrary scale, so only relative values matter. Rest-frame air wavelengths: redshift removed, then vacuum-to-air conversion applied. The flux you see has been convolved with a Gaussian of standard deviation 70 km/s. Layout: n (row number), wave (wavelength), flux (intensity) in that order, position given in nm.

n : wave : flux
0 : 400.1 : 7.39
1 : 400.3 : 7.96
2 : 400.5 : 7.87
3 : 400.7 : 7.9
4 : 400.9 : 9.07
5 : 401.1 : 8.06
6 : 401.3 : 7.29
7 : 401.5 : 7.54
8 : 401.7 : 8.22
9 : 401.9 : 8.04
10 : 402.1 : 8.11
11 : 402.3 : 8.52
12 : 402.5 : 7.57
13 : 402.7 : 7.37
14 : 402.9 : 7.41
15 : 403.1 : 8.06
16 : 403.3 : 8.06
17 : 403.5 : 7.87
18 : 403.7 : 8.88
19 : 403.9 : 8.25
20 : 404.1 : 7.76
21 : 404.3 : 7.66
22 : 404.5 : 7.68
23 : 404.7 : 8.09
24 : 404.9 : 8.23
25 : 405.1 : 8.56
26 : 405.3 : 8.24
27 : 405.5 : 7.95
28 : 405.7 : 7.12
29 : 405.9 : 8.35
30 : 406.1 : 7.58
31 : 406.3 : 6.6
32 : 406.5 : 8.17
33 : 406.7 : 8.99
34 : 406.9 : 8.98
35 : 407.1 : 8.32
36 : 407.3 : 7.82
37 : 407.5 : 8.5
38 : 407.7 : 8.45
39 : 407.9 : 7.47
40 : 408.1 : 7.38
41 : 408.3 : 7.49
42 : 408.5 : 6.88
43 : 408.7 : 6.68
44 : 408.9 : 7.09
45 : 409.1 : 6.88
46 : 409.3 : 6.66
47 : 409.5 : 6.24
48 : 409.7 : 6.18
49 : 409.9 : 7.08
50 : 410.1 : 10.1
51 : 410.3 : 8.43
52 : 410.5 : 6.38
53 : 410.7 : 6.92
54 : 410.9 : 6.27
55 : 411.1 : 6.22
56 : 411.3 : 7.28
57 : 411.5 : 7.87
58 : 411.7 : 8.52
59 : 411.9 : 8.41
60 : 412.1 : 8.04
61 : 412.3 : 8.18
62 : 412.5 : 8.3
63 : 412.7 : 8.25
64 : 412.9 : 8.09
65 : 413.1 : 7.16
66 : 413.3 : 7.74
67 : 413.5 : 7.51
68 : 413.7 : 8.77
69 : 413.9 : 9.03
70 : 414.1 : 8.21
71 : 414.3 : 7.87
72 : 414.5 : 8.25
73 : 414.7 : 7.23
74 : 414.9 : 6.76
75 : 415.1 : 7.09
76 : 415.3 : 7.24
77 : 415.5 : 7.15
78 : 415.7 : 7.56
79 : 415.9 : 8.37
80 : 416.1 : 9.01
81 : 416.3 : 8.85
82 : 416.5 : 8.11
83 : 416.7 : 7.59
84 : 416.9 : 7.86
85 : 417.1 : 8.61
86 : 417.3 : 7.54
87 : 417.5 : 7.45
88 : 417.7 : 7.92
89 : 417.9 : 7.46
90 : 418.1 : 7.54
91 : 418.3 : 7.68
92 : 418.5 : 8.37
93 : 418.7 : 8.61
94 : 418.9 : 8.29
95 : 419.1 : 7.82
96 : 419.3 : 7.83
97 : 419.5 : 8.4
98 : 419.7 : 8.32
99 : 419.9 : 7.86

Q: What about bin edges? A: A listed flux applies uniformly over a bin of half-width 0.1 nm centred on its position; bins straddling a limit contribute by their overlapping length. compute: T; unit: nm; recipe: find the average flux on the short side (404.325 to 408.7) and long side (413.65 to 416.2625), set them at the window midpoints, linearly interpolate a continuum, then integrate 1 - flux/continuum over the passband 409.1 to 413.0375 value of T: 0.19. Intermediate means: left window 7.91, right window 7.89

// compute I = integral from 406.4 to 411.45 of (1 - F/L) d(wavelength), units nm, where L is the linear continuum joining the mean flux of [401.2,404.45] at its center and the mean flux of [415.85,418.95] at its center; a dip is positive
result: 0.32 nm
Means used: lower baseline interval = 7.91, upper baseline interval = 8.07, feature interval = 7.48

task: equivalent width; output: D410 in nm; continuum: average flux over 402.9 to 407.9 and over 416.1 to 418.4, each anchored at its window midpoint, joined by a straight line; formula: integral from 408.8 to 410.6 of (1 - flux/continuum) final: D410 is 0.18 nm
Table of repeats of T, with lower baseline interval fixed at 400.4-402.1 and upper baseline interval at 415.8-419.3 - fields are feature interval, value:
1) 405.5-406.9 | 0.02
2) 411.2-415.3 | 0.07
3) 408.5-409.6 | 0.18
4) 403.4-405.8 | 0.00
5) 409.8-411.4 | 0.14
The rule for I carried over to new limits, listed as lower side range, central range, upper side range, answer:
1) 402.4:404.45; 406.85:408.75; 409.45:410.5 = -0.03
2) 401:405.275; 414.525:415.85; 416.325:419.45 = 0.11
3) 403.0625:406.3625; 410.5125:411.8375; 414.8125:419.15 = 0.12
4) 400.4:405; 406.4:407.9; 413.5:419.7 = -0.08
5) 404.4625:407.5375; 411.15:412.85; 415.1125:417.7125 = -0.01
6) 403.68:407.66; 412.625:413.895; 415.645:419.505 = 0.01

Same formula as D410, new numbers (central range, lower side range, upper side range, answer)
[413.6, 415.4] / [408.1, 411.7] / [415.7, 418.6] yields -0.03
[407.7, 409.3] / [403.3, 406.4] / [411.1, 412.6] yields 0.15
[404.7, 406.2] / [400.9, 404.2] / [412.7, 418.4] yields -0.01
